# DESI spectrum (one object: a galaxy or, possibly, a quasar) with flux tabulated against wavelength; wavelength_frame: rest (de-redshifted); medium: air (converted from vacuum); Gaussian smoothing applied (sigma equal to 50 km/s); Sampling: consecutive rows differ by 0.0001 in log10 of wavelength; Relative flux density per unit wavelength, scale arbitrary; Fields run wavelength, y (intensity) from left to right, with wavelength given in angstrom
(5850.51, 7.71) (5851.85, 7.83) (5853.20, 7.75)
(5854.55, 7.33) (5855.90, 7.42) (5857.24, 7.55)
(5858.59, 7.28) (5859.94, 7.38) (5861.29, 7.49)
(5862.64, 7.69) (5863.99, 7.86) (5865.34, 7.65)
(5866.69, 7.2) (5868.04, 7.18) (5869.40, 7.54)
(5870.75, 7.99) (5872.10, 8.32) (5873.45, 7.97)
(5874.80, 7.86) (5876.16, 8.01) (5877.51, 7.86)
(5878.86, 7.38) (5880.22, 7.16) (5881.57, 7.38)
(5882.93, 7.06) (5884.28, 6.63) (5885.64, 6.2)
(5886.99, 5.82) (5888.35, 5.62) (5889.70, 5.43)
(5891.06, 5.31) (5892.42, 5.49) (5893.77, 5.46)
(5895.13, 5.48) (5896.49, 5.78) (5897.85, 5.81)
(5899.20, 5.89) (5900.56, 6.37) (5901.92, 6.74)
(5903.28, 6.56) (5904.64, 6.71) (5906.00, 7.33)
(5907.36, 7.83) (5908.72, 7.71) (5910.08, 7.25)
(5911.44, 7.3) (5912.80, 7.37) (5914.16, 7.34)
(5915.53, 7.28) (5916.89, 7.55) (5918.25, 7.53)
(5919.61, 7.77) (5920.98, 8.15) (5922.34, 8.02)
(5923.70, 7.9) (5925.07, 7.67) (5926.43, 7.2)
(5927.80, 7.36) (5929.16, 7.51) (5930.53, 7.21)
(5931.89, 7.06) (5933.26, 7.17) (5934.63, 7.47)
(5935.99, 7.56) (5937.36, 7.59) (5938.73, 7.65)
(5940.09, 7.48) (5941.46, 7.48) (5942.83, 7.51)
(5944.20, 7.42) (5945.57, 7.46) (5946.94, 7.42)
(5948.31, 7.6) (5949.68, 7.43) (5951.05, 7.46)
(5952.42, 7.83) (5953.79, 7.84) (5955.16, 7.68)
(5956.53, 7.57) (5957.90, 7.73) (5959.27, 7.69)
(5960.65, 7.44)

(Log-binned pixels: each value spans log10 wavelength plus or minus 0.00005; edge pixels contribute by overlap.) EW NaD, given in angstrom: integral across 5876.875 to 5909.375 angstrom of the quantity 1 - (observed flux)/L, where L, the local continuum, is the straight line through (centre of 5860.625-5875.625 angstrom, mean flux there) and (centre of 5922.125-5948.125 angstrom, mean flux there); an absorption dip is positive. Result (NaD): 5.0 angstrom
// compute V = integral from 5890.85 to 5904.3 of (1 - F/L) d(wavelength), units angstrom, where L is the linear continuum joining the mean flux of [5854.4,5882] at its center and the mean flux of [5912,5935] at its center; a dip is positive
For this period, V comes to 2.9 angstrom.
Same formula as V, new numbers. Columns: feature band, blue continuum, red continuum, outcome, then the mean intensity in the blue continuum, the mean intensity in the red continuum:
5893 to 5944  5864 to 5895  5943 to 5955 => 0.87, 6.93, 7.56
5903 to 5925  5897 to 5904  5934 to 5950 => -2.72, 6.27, 7.51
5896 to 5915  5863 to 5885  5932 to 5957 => 1.70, 7.56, 7.52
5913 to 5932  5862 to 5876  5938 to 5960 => 0.20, 7.73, 7.58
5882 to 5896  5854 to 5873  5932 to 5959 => 3.12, 7.57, 7.54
